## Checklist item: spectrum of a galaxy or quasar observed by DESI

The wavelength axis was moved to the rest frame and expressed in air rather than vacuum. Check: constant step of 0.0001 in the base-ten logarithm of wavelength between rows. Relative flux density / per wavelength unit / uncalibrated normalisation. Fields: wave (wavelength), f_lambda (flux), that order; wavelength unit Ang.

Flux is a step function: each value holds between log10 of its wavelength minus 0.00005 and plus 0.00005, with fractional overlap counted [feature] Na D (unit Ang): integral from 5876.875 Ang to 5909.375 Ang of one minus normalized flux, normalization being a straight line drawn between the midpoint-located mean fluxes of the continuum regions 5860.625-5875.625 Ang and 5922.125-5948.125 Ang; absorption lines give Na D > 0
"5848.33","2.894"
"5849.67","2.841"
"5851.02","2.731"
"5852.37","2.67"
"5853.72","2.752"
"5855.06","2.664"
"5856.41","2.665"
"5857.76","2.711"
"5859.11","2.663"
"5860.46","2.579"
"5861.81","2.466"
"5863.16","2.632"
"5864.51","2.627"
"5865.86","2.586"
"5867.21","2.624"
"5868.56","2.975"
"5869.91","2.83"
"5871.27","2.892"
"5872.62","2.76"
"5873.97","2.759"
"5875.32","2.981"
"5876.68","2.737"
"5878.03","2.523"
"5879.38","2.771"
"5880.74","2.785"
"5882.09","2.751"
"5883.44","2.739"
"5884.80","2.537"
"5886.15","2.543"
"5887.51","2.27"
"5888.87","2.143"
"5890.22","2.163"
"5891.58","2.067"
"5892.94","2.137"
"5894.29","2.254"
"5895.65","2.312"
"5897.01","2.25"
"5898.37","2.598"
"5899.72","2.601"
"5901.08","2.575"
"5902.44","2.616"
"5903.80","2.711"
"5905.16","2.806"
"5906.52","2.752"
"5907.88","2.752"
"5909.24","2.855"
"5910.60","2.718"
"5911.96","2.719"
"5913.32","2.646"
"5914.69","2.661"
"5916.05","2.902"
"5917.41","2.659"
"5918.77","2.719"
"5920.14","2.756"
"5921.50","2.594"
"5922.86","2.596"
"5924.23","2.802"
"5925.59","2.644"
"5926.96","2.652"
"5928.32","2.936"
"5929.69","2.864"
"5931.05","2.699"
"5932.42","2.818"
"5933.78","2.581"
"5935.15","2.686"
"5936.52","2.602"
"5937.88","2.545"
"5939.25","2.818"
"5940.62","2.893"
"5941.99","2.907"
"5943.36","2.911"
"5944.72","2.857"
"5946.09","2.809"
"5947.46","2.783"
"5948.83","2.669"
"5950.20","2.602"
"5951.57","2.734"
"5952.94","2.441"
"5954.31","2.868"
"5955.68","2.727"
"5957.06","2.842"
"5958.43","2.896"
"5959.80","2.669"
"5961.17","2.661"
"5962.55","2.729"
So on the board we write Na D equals 2.62 Ang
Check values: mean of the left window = 2.73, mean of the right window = 2.76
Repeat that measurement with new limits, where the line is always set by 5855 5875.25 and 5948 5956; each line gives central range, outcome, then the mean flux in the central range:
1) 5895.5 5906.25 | 0.5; 2.58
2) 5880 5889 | 0.4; 2.56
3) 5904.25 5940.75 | -0.6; 2.73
